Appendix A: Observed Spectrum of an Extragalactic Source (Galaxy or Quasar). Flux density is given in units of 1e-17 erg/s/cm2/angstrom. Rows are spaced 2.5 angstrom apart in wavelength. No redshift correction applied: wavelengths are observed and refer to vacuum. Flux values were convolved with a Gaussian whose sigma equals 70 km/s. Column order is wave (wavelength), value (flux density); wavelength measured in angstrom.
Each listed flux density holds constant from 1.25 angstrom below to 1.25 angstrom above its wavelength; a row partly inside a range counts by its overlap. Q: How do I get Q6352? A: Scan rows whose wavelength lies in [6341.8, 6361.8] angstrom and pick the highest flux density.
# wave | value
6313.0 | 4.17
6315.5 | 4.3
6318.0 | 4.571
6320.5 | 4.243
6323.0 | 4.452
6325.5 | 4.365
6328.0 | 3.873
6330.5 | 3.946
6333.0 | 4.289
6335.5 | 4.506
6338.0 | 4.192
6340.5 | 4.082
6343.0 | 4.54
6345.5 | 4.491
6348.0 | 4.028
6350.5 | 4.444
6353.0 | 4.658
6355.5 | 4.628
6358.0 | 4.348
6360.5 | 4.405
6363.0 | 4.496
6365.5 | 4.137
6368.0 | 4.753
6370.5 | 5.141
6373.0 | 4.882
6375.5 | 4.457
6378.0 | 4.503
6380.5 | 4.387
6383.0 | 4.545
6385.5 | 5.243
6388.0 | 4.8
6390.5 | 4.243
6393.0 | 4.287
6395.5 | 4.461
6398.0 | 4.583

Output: 4.658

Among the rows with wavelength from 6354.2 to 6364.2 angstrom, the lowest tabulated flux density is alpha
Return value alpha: 4.348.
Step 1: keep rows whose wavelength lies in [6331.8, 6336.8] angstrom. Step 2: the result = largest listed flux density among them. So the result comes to 4.506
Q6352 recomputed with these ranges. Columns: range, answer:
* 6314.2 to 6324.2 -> 4.571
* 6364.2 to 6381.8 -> 5.141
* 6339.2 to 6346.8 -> 4.54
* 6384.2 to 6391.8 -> 5.243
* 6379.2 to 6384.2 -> 4.545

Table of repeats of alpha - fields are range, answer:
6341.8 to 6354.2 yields 4.028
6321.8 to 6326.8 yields 4.365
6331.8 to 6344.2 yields 4.082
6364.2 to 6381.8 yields 4.137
